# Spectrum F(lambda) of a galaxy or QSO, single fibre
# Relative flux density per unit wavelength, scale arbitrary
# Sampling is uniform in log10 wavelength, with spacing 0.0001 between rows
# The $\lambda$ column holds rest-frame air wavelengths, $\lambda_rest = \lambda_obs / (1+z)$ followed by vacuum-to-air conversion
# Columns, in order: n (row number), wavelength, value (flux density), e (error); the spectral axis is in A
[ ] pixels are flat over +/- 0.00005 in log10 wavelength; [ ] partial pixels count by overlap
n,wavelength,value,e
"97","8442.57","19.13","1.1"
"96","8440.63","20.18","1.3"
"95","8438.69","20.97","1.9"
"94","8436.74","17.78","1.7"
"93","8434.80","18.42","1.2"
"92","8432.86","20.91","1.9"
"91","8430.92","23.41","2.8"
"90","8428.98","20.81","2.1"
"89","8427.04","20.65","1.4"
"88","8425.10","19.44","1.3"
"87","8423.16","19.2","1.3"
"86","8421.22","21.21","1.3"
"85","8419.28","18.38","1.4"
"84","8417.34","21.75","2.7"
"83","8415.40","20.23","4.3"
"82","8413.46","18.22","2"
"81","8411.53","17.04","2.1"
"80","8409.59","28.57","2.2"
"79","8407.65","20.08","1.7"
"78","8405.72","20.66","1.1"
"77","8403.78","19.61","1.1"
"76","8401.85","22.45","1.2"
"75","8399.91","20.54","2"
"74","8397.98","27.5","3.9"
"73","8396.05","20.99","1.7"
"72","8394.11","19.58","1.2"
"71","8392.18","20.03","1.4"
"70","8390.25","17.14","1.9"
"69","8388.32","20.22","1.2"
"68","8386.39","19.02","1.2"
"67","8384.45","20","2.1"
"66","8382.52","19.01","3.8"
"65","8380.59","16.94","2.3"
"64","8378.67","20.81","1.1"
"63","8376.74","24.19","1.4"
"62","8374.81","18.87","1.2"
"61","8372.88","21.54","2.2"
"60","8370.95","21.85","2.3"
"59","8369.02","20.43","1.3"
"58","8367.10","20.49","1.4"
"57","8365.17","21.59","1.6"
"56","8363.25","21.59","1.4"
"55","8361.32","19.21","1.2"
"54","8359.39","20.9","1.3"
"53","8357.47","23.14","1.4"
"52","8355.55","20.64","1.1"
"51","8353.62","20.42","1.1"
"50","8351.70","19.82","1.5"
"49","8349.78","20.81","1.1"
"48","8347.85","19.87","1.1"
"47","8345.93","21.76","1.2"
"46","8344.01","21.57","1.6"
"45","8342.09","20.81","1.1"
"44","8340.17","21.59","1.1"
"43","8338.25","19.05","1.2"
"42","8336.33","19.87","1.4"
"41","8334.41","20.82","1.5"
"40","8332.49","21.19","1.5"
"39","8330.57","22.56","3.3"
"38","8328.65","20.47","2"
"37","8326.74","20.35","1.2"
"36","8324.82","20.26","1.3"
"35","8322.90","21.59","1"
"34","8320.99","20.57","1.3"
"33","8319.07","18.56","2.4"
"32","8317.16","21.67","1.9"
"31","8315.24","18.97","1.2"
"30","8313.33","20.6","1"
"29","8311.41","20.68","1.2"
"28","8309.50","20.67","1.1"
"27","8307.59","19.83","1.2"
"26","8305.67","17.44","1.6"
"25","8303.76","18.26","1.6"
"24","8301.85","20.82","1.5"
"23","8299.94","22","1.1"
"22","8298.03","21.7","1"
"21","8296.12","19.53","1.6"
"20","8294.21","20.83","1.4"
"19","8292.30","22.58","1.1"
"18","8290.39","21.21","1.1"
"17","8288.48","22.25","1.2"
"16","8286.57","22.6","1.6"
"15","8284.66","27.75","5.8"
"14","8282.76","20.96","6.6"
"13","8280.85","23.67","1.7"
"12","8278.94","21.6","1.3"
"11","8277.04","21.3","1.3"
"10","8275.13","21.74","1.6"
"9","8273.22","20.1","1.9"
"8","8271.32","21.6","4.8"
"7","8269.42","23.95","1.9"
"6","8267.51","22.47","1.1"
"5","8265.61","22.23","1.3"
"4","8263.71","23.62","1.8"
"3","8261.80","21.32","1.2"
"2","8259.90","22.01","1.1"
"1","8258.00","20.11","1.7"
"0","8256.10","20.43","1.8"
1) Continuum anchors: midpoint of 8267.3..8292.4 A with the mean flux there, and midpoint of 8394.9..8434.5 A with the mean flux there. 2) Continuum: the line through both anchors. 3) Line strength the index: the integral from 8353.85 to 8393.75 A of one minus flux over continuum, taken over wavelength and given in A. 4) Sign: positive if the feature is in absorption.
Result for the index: 2.0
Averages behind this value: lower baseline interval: 22.4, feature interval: 20.4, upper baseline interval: 21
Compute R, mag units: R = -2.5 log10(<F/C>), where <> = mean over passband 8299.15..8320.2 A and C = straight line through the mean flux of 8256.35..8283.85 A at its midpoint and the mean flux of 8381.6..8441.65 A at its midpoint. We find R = 0.081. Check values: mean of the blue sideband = 21.9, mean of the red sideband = 20.5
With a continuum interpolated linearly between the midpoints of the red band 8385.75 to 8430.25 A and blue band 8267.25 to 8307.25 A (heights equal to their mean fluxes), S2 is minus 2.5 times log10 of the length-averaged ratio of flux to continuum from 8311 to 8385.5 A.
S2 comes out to 0.02 mag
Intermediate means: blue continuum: 21.6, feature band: 20.6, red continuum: 20.6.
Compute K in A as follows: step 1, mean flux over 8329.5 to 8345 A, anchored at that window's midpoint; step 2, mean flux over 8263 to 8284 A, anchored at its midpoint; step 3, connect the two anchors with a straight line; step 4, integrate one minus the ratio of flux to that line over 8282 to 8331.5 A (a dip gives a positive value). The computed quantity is 1.3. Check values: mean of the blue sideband 22.2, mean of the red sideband 20.9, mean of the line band 21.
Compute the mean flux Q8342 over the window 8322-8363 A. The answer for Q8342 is 20.8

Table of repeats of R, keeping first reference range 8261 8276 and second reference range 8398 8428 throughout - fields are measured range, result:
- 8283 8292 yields -0.06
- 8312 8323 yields 0.07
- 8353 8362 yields 0.02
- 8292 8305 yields 0.06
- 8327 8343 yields 0.04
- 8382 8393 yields 0.10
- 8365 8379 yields 0.00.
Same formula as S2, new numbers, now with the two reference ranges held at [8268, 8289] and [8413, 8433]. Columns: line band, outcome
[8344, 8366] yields 0.02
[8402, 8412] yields -0.04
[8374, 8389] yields 0.06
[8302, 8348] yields 0.07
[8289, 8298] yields 0.06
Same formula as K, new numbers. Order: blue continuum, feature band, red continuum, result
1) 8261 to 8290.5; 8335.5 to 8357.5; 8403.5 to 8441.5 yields 0.78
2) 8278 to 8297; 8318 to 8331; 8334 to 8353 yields 0.38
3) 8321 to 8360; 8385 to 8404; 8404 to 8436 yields -0.10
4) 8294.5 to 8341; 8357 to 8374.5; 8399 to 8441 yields -0.53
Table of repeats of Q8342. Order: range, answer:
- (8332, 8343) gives 20.5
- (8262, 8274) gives 22.3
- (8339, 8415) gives 20.7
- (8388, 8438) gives 20.6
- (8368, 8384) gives 20.4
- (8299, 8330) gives 20.2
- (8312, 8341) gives 20.5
